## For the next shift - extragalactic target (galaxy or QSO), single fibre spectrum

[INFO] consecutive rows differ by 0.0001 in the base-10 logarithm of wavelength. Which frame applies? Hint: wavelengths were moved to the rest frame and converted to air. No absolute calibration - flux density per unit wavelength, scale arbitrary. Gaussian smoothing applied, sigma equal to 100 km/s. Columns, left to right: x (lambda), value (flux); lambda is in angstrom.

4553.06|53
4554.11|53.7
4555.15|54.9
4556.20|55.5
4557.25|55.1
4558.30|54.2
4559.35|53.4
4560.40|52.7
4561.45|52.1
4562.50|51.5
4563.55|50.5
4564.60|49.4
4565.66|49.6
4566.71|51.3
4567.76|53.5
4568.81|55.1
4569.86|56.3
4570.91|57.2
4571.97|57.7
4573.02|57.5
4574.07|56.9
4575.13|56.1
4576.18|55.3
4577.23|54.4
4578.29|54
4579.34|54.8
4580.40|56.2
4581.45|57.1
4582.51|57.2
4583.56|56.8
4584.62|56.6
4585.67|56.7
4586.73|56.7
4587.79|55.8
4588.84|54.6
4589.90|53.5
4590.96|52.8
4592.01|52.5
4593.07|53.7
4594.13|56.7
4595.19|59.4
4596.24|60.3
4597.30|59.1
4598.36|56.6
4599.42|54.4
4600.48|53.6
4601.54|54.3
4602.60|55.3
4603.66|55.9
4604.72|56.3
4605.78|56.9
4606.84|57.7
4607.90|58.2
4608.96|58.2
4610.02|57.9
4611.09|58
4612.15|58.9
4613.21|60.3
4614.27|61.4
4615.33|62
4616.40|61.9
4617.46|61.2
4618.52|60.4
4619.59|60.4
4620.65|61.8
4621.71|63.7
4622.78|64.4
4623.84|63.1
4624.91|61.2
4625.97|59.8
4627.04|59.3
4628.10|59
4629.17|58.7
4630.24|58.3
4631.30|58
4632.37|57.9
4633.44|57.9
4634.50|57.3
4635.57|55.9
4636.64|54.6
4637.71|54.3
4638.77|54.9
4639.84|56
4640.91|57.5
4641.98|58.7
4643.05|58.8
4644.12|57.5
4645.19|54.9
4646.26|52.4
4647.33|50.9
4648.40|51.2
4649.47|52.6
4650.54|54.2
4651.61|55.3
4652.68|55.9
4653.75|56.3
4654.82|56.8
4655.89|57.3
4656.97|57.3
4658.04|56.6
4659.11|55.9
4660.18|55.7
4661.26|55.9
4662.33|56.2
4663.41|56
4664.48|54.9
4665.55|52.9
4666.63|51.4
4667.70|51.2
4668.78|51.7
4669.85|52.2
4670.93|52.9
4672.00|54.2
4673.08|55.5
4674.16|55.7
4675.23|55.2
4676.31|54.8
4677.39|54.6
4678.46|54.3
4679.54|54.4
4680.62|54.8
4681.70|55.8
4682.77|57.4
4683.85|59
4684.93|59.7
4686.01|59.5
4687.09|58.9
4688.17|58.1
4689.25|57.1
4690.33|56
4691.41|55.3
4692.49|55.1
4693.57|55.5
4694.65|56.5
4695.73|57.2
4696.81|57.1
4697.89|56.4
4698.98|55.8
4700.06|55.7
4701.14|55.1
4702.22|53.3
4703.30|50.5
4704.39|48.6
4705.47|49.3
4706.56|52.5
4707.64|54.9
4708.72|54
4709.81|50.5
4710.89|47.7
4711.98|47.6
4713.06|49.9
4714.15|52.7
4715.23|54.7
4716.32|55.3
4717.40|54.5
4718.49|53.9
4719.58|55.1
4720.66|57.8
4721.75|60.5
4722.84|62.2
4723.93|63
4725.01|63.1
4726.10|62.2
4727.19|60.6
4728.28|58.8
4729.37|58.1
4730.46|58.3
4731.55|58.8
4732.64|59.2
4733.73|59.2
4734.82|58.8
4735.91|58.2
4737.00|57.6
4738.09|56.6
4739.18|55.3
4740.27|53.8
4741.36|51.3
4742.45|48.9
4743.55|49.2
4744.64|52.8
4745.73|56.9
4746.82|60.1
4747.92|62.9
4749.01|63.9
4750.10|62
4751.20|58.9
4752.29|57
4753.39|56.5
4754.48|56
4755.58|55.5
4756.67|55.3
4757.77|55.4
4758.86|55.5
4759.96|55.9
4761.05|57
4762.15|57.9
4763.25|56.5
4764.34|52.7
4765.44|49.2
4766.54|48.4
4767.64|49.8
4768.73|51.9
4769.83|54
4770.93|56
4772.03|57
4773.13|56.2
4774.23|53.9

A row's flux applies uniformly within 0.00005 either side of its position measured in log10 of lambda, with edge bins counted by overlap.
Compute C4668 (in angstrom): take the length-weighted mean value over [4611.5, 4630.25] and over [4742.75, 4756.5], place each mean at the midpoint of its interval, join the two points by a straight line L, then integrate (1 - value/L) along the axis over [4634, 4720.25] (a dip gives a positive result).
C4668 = 6.68 angstrom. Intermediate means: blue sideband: 60.9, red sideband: 57.4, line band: 54.8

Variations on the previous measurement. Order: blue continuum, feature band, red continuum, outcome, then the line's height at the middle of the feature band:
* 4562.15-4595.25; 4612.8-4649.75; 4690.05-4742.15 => -2.1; 55.2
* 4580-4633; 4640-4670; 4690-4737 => 1.1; 57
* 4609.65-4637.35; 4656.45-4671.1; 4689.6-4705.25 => 0.7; 57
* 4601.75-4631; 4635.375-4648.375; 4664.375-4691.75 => 0.6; 57.8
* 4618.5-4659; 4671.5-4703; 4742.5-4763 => 0.6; 57.2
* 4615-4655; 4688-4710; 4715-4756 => 1.2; 57.6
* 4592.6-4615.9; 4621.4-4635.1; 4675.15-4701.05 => -0.6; 57.2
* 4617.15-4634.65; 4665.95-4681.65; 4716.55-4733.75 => 1.5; 59.6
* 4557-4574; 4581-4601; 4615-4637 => 0.1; 56.3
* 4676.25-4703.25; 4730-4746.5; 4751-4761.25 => 0.2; 56.2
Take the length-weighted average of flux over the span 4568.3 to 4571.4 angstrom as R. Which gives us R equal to 56.3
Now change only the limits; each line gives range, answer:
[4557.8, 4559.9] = 53.8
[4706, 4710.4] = 52.9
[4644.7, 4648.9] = 52.3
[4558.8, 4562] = 52.7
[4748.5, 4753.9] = 59.6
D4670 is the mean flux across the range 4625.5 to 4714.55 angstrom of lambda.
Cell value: 55.2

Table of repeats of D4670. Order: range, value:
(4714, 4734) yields 58.4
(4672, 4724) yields 55.1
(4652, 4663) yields 56.4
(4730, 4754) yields 57.1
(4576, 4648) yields 57.4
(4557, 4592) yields 54.6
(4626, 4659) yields 56.3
